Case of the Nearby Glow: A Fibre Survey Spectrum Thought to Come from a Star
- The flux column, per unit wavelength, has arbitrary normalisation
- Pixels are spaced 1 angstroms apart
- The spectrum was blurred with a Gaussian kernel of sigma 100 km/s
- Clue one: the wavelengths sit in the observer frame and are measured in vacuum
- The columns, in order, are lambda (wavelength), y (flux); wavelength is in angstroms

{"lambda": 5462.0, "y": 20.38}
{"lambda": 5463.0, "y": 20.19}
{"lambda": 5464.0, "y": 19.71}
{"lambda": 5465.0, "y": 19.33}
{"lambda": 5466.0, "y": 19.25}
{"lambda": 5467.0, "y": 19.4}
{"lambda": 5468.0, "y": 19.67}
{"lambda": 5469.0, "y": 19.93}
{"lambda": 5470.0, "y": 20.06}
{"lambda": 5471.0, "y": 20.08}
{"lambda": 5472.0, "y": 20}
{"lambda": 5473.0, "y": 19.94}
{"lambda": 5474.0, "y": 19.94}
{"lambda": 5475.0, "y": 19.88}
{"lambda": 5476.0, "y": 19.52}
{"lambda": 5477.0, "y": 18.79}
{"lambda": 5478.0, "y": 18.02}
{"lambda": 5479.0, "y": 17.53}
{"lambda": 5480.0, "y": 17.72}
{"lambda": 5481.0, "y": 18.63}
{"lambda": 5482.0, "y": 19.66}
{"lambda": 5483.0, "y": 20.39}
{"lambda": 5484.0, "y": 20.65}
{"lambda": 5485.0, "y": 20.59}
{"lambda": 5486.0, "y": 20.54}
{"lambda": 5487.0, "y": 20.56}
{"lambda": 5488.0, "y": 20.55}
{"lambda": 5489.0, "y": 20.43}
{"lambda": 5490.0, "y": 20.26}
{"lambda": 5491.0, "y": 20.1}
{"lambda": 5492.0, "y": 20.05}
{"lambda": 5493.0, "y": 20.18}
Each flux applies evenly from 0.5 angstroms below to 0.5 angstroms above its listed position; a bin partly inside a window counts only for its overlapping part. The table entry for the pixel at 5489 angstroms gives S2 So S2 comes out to 20.43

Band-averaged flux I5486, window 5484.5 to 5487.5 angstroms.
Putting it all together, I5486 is 20.6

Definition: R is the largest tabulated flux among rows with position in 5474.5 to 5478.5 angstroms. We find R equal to 19.88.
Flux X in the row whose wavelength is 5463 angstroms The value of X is 20.19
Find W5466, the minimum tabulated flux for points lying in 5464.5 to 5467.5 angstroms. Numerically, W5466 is 19.25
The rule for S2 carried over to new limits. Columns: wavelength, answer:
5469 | 19.93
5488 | 20.55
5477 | 18.79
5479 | 17.53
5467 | 19.4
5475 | 19.88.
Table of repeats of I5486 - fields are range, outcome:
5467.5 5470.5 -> 19.9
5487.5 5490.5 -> 20.4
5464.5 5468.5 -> 19.4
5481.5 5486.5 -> 20.4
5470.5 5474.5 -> 20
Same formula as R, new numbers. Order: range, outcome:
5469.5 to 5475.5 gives 20.08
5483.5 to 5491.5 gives 20.65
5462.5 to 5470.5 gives 20.19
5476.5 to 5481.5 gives 18.79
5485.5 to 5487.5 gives 20.56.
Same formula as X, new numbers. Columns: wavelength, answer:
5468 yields 19.67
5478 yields 18.02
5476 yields 19.52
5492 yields 20.05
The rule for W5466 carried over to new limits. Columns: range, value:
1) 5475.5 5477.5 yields 18.79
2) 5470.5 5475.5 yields 19.88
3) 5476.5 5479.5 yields 17.53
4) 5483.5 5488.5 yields 20.54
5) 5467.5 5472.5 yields 19.67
